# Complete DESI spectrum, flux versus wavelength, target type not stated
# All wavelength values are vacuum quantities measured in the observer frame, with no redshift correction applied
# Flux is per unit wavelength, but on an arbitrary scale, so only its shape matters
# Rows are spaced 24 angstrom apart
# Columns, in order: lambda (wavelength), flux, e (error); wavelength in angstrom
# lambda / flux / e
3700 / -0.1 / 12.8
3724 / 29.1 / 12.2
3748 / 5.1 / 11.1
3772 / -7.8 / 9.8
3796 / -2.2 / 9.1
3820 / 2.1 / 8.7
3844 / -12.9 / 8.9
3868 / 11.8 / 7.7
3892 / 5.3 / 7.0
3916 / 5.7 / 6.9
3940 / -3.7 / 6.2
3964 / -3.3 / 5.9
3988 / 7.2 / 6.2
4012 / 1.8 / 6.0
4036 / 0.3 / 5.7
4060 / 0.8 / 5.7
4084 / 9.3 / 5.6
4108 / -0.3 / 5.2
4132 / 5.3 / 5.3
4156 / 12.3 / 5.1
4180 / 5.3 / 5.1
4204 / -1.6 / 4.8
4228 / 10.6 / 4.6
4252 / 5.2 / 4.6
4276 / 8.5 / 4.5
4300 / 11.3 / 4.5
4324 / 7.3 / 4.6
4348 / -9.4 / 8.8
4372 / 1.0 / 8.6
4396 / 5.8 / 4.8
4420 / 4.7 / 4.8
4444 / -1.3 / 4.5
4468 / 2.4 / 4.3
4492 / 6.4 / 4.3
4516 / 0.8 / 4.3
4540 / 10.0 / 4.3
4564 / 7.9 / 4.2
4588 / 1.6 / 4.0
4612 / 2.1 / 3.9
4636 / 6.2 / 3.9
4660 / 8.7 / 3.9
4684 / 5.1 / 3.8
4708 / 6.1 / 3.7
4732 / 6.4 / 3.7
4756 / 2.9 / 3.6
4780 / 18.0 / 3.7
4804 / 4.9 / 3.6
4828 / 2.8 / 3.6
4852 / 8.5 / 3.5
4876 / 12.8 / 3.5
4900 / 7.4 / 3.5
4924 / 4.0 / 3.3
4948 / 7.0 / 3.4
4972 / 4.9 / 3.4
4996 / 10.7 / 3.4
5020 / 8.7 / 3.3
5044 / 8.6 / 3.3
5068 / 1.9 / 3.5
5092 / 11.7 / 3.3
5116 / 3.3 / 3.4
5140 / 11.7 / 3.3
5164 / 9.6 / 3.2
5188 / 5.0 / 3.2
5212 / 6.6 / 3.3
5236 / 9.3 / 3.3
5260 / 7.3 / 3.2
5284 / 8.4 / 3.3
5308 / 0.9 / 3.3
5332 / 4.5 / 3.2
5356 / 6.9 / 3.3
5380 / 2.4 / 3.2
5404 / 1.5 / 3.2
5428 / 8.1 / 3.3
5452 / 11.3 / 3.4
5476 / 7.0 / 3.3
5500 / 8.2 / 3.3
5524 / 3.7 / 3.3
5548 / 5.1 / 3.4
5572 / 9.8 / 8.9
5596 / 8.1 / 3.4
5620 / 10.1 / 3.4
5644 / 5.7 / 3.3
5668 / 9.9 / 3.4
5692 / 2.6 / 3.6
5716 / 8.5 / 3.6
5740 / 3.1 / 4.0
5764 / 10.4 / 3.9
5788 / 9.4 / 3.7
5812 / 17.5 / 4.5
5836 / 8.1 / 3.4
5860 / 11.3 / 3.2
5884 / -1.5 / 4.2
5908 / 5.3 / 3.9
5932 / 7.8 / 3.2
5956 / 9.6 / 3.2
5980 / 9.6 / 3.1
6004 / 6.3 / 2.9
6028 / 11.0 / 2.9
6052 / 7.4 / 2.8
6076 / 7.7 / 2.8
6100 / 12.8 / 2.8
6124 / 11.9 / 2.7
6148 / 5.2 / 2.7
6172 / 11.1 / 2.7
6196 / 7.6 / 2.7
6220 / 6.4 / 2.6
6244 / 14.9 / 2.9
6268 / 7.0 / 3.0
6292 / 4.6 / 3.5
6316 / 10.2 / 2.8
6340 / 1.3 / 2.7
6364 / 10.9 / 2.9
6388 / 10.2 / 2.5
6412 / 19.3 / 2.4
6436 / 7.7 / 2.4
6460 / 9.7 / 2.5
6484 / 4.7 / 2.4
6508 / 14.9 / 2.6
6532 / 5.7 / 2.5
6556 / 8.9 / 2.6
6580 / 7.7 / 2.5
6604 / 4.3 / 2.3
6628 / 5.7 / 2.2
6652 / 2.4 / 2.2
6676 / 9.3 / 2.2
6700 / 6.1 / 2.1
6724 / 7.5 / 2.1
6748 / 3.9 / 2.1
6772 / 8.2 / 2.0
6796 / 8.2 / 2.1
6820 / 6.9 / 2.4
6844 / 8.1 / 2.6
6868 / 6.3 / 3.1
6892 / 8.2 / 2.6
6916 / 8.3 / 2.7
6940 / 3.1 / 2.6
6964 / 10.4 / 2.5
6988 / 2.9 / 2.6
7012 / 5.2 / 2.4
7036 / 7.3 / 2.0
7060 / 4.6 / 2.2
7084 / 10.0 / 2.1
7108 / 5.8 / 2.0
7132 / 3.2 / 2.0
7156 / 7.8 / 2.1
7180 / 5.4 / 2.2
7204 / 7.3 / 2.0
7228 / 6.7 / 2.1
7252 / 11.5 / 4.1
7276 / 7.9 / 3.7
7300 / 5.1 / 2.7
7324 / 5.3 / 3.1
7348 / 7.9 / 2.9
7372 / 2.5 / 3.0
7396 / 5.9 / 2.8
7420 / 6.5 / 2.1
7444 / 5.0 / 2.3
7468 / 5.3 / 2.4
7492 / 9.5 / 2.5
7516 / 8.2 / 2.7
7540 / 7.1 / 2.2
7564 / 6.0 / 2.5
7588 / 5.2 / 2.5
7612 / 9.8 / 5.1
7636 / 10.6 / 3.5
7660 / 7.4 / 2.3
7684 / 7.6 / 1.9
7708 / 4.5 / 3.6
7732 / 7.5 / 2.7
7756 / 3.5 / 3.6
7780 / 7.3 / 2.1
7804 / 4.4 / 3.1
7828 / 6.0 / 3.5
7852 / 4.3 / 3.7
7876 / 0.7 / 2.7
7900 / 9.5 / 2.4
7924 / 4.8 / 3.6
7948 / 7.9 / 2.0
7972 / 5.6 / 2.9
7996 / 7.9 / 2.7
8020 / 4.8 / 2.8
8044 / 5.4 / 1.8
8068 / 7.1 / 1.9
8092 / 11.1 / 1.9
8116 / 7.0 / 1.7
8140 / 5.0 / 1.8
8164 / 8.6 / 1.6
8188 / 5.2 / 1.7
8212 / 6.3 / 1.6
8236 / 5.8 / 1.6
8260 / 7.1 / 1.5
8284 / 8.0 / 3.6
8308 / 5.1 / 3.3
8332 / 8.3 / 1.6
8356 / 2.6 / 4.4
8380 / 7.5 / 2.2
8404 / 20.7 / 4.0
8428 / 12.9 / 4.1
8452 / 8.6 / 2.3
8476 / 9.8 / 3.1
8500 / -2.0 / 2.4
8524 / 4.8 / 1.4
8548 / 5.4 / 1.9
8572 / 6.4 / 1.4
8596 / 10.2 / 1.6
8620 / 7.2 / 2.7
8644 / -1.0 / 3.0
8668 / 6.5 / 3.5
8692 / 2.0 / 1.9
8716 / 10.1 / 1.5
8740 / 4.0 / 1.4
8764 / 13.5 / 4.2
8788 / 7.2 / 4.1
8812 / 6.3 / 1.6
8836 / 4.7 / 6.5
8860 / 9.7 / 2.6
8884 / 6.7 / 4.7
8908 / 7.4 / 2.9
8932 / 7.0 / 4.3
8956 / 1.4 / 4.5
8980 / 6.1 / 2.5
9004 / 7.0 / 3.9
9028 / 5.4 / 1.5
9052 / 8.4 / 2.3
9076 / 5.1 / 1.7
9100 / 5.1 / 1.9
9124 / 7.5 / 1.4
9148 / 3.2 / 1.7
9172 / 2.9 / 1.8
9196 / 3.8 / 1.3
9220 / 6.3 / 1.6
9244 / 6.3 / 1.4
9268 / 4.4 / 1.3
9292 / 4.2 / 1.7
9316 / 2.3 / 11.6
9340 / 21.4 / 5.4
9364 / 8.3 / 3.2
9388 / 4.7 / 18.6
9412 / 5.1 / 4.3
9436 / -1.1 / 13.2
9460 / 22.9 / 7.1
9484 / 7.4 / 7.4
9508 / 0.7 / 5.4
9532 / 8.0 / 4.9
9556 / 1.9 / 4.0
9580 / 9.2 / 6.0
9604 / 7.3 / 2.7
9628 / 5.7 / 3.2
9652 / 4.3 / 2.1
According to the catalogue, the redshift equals 0.282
